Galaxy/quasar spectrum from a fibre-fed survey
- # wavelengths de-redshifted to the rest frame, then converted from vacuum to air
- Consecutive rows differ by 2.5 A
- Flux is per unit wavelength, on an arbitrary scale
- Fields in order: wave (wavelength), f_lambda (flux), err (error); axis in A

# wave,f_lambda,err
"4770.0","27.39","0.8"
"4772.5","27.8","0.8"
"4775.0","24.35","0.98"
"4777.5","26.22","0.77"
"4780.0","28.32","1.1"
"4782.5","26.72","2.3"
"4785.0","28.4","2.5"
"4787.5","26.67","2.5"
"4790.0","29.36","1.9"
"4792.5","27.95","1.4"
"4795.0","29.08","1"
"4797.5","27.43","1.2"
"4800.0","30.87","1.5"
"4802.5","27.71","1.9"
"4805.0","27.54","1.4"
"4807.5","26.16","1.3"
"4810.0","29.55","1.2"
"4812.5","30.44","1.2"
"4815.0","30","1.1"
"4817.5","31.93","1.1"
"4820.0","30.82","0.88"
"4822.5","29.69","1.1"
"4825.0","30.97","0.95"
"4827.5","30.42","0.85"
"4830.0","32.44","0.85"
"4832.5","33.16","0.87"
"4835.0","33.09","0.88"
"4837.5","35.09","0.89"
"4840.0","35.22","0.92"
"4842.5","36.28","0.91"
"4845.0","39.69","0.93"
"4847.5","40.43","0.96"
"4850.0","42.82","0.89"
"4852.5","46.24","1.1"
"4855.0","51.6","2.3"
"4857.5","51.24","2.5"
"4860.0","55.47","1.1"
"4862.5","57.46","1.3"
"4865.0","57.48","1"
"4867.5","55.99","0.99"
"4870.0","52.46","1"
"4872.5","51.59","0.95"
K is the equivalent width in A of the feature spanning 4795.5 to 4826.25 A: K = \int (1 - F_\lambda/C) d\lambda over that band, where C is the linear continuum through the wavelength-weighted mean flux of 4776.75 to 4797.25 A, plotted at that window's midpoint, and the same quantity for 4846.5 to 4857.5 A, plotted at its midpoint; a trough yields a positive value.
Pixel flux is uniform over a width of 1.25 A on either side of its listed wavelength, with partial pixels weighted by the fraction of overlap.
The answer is 4.5 A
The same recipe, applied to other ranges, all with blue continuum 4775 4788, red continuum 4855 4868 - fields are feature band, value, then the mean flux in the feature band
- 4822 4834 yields 3.3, 31.5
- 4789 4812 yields 3.5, 28.5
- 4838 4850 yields 2.6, 38.2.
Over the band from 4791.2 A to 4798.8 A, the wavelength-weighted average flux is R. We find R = 28.2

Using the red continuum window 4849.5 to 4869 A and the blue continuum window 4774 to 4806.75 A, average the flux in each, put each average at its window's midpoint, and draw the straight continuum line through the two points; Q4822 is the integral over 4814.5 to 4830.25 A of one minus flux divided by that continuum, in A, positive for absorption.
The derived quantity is 3.38 A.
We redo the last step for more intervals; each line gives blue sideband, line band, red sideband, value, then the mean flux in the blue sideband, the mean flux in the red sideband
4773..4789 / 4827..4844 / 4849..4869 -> 4.1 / 26.9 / 52.4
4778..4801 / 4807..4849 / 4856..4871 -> 9.2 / 28.2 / 55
